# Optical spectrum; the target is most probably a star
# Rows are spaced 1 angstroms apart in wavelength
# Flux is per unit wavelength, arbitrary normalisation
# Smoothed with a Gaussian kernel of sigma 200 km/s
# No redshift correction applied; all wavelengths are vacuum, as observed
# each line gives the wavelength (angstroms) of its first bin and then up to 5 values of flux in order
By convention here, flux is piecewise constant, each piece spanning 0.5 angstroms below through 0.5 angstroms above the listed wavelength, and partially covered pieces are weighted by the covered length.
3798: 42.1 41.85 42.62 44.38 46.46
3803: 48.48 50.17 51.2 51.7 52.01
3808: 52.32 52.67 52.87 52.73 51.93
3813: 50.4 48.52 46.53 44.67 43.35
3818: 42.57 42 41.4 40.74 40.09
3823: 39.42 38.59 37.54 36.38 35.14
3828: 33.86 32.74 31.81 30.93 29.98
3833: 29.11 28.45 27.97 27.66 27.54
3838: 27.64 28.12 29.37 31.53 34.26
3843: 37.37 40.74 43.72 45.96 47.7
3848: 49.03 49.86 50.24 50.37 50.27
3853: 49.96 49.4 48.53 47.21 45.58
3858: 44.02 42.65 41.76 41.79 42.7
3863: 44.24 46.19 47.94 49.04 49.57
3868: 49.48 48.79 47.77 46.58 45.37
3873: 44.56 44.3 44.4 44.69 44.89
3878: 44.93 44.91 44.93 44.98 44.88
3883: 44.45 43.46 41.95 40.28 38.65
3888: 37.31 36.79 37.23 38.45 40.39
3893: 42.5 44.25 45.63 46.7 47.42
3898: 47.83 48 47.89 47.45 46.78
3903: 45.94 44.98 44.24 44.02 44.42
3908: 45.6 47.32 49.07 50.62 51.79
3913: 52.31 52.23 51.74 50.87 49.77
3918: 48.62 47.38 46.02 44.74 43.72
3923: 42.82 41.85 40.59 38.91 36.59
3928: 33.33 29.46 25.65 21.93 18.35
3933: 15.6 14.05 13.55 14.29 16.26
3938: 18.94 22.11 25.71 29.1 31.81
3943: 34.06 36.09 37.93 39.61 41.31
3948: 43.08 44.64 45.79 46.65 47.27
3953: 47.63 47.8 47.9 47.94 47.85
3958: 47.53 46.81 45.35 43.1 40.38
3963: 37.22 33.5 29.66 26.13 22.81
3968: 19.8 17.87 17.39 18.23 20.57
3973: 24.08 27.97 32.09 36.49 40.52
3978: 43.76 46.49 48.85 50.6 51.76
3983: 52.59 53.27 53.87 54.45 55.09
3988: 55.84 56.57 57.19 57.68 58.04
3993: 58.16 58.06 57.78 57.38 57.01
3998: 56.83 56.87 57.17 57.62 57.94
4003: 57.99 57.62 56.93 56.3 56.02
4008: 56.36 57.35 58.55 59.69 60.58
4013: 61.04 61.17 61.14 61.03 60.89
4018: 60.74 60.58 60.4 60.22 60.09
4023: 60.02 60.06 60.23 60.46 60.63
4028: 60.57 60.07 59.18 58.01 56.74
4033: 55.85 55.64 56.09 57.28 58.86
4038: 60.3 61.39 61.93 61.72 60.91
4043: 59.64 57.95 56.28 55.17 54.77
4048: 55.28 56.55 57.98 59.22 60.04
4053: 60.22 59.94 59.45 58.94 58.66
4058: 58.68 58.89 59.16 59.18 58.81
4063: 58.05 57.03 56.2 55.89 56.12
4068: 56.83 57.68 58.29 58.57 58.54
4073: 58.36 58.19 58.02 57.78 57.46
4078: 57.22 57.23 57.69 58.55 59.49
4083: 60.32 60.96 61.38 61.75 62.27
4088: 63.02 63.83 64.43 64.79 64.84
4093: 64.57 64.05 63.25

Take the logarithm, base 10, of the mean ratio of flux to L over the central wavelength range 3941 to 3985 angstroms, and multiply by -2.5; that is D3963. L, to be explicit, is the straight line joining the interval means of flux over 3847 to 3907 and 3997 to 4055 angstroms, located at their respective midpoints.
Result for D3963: 0.34 mag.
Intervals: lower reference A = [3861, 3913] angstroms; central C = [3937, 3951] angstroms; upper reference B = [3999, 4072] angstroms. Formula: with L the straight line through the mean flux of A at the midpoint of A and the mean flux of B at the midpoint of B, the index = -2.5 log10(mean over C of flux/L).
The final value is 0.41 mag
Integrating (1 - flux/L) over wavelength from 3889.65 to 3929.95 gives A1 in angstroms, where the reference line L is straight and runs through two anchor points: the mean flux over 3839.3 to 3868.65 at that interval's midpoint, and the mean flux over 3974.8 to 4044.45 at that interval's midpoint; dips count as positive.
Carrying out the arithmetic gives 3.5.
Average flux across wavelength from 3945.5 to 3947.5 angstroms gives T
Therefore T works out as 40.5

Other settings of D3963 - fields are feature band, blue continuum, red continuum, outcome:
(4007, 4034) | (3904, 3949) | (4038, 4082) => -0.15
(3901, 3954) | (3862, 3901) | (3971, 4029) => 0.24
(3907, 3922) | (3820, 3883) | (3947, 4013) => -0.11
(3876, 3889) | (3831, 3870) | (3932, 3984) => -0.09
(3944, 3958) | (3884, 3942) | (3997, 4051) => 0.02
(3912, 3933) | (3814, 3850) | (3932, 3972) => -0.19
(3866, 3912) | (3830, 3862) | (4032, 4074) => -0.04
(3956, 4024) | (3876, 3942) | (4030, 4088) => 0.02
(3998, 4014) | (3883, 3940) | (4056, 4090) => -0.14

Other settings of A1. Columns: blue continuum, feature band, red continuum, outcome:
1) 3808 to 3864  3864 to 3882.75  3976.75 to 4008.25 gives -0.8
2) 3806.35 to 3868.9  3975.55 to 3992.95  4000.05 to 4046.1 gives 1.2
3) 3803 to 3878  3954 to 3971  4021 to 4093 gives 5.3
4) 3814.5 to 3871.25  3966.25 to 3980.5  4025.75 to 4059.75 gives 6.2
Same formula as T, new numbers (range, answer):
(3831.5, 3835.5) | 28.9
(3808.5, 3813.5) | 52.1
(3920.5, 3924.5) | 43.3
